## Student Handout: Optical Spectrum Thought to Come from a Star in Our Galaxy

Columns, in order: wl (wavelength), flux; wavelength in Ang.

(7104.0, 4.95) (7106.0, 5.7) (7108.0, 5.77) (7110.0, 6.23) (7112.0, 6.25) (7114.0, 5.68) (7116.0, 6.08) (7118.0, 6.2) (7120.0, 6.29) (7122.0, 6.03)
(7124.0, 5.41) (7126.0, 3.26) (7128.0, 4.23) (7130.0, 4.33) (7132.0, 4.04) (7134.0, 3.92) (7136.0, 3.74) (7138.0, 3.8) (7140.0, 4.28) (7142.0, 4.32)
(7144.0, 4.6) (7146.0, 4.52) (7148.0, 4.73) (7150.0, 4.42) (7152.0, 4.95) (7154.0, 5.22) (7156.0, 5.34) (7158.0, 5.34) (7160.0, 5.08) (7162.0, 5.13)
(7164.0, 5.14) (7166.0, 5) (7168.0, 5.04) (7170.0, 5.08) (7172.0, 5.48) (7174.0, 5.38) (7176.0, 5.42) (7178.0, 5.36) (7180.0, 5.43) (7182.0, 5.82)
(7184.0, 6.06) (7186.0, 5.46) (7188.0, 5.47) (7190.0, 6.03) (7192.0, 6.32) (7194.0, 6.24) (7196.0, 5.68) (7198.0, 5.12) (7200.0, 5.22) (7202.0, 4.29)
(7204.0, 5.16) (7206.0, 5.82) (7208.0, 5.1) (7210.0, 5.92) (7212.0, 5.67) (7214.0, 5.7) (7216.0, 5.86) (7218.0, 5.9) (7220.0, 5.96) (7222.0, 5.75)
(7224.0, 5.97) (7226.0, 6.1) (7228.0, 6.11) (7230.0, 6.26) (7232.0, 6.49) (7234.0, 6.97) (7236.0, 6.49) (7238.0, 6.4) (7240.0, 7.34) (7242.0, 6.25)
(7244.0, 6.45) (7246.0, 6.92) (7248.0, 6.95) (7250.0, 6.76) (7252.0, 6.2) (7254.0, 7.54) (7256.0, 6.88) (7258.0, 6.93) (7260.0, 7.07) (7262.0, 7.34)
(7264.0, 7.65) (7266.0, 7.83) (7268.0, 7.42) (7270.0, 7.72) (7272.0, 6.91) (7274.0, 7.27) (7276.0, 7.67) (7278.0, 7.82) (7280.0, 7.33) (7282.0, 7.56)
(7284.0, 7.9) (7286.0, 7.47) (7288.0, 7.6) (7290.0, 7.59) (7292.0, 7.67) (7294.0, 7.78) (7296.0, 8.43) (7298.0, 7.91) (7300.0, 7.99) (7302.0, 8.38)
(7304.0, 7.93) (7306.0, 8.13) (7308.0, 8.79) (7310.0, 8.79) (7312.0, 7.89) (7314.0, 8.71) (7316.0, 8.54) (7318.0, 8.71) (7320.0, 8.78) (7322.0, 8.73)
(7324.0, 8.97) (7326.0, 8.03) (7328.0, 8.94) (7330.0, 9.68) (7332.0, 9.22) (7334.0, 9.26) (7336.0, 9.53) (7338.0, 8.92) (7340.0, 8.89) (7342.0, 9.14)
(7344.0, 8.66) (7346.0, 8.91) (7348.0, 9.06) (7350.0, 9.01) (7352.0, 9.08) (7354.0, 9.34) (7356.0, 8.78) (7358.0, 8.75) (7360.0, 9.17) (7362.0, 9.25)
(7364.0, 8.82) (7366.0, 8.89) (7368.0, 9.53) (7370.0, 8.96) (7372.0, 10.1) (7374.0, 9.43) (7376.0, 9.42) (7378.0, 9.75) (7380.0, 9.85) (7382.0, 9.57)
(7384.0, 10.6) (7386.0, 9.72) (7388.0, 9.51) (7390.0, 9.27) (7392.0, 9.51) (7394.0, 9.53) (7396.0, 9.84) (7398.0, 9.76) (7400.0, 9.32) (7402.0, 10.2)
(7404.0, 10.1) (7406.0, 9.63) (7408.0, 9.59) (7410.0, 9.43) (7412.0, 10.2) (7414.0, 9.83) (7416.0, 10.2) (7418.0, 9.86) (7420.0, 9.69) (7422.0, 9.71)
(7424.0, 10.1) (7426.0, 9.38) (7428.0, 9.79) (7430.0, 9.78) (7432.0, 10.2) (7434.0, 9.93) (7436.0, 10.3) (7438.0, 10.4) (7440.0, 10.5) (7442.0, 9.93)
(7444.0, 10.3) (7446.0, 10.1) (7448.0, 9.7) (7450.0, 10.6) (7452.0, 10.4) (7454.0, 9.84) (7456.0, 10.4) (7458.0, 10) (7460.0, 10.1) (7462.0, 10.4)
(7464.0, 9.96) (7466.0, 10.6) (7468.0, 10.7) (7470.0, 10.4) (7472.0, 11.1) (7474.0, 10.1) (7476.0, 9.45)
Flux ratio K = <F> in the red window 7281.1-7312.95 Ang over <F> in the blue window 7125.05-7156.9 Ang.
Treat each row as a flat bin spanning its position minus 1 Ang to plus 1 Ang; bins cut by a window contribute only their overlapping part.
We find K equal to 1.83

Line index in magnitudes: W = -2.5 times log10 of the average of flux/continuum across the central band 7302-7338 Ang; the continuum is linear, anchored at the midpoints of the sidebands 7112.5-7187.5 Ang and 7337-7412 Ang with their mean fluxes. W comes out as -0.05 mag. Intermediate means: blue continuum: 5.03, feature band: 8.74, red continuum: 9.4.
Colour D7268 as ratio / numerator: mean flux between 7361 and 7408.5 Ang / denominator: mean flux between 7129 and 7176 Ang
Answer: 2.0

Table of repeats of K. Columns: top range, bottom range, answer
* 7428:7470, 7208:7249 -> 1.63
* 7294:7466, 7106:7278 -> 1.63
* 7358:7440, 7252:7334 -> 1.22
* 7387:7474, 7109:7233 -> 1.88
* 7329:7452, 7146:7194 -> 1.80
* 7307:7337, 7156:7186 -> 1.65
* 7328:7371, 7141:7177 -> 1.81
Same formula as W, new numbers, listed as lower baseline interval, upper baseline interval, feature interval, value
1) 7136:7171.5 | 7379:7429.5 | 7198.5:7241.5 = 0.04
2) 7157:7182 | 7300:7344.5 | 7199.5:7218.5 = 0.13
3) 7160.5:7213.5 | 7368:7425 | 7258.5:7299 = -0.04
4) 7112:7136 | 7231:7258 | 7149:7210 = 0.09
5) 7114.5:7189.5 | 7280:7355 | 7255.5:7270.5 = 0.00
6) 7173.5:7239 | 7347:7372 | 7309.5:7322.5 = -0.05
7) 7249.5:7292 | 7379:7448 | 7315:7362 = -0.05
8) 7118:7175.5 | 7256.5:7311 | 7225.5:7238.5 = 0.04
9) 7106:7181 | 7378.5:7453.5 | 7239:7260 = 0.02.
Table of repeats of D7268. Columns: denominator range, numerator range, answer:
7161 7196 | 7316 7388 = 1.66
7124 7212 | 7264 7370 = 1.67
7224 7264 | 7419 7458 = 1.50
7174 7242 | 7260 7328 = 1.37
